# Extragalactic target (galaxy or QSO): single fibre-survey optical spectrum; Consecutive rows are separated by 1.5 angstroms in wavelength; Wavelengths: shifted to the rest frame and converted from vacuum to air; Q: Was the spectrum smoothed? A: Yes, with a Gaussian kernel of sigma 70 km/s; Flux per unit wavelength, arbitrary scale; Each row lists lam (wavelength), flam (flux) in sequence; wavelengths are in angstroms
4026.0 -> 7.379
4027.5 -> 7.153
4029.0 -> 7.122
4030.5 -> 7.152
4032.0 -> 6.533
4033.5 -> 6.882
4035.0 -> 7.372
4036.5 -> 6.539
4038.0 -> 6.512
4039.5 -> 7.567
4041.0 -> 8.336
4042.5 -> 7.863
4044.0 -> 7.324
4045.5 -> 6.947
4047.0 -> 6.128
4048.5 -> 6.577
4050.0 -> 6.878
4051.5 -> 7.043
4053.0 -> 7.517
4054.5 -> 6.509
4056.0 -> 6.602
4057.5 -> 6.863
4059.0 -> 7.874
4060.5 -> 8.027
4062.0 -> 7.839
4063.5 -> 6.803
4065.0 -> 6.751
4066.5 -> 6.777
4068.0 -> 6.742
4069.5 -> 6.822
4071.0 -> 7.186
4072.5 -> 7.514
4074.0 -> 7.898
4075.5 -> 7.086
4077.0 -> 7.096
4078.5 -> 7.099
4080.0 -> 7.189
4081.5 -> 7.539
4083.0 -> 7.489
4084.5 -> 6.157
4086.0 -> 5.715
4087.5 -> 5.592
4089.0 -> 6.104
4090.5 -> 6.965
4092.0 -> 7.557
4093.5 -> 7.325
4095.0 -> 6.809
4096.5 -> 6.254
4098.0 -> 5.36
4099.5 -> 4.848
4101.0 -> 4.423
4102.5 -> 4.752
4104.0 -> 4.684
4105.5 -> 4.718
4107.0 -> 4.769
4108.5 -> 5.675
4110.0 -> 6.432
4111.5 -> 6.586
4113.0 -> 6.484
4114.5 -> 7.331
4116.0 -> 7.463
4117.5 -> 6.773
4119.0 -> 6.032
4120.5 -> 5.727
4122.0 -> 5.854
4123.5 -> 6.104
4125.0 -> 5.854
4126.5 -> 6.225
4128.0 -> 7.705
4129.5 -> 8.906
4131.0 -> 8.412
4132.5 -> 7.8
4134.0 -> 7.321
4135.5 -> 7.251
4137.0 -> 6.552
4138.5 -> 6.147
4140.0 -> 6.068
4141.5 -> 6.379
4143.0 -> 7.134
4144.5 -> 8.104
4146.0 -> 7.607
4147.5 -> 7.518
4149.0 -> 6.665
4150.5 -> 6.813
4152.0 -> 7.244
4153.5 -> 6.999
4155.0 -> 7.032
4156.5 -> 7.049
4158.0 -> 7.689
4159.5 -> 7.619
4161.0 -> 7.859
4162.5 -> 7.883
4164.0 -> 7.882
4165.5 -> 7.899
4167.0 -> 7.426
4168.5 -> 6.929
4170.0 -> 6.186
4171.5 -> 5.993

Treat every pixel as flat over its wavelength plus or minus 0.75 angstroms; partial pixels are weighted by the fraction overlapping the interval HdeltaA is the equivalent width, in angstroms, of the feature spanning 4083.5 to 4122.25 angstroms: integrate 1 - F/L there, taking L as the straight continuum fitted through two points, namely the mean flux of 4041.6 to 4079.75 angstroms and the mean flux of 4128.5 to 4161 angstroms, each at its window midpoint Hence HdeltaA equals 6.3 angstroms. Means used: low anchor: 7.12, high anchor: 7.27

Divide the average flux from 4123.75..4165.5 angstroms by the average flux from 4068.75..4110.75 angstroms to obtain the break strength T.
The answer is 1.15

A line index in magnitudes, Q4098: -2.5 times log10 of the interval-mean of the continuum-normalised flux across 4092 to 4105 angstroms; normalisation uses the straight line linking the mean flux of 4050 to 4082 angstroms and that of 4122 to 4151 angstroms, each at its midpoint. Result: 0.25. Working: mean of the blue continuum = 7.17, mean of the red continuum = 7.05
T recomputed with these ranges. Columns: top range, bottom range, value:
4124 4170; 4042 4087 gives 1.03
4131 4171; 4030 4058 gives 1.03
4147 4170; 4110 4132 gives 1.07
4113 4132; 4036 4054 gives 0.97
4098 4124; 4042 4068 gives 0.82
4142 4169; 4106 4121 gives 1.17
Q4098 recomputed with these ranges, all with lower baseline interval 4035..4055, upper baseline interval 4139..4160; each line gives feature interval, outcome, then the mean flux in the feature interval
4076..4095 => 0.042 mag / 6.82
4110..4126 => 0.111 mag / 6.42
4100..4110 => 0.390 mag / 4.96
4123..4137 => -0.024 mag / 7.27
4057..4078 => -0.023 mag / 7.24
